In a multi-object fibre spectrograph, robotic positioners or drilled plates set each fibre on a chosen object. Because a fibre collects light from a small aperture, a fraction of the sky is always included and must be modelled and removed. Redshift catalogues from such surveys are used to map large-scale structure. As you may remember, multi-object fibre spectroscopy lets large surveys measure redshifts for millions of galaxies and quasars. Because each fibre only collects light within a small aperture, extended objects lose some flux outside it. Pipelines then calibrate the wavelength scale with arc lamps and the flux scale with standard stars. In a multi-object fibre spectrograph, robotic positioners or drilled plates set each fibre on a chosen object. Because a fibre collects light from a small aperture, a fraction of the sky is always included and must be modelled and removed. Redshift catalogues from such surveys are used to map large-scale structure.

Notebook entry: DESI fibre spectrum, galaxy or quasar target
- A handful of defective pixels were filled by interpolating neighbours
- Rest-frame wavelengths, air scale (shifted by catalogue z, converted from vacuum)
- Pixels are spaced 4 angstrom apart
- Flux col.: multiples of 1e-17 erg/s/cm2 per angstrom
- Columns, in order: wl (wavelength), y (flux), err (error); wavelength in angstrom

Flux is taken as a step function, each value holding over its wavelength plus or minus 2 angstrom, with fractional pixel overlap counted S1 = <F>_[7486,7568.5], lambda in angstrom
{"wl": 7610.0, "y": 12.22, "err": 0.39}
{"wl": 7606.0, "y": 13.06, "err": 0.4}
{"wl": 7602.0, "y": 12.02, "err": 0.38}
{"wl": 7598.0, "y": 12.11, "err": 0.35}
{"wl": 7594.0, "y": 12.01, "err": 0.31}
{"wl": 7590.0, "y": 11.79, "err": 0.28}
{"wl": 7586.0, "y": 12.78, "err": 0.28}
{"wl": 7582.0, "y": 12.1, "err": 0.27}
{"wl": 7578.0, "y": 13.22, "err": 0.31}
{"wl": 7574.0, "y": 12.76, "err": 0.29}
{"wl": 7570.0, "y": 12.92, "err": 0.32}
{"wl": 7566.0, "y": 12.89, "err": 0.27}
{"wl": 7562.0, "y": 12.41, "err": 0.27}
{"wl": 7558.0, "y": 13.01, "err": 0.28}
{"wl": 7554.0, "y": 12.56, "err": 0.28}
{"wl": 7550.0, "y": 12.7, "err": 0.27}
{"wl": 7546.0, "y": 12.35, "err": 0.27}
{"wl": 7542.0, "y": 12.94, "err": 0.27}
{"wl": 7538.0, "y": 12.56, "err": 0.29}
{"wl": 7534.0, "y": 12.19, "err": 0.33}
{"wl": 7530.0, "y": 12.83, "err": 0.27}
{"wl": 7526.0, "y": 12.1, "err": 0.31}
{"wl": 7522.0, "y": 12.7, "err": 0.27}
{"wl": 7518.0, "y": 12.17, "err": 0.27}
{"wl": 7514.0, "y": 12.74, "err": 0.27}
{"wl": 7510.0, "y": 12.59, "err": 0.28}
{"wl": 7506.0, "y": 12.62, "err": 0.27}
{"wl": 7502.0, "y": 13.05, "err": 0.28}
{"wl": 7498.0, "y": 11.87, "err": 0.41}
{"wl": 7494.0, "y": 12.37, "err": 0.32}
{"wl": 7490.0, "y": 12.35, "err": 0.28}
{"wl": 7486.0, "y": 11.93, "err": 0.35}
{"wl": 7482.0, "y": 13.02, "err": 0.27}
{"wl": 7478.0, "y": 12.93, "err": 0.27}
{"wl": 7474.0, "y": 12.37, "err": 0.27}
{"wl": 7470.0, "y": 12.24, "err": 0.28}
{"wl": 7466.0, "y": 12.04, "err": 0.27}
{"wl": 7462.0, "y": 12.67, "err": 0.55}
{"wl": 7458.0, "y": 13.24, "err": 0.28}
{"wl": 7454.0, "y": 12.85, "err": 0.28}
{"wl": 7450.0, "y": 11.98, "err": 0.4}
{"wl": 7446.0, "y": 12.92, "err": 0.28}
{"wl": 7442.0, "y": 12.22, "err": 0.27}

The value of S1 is 12.5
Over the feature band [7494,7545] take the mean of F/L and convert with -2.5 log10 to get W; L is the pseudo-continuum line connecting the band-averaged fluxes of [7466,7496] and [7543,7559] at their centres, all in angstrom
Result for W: 0.00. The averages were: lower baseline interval 12.4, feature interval 12.5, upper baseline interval 12.7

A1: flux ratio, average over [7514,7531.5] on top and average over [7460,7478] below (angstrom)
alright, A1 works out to 1.01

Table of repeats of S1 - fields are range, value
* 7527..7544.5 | 12.6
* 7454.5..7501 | 12.5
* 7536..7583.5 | 12.7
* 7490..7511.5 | 12.5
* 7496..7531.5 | 12.5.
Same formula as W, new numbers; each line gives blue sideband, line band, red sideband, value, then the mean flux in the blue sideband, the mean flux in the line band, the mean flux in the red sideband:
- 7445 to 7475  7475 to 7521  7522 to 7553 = 0.002 mag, 12.5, 12.5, 12.5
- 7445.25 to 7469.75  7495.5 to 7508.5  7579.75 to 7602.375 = -0.007 mag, 12.6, 12.5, 12.2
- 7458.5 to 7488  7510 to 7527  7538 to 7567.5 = 0.012 mag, 12.5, 12.5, 12.7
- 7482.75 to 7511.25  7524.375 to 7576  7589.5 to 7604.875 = -0.036 mag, 12.4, 12.6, 12.1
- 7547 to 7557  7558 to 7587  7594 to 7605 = -0.027 mag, 12.6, 12.7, 12.1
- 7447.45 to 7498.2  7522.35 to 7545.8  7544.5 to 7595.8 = 0.002 mag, 12.5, 12.5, 12.6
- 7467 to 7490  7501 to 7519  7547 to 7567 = -0.007 mag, 12.5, 12.6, 12.7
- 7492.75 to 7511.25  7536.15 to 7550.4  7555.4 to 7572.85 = 0.006 mag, 12.5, 12.6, 12.8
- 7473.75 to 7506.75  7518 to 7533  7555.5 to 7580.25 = 0.017 mag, 12.5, 12.5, 12.9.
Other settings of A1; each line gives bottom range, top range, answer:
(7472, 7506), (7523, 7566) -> 1.01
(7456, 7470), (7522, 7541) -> 0.99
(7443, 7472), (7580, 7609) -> 0.98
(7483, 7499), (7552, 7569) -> 1.04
